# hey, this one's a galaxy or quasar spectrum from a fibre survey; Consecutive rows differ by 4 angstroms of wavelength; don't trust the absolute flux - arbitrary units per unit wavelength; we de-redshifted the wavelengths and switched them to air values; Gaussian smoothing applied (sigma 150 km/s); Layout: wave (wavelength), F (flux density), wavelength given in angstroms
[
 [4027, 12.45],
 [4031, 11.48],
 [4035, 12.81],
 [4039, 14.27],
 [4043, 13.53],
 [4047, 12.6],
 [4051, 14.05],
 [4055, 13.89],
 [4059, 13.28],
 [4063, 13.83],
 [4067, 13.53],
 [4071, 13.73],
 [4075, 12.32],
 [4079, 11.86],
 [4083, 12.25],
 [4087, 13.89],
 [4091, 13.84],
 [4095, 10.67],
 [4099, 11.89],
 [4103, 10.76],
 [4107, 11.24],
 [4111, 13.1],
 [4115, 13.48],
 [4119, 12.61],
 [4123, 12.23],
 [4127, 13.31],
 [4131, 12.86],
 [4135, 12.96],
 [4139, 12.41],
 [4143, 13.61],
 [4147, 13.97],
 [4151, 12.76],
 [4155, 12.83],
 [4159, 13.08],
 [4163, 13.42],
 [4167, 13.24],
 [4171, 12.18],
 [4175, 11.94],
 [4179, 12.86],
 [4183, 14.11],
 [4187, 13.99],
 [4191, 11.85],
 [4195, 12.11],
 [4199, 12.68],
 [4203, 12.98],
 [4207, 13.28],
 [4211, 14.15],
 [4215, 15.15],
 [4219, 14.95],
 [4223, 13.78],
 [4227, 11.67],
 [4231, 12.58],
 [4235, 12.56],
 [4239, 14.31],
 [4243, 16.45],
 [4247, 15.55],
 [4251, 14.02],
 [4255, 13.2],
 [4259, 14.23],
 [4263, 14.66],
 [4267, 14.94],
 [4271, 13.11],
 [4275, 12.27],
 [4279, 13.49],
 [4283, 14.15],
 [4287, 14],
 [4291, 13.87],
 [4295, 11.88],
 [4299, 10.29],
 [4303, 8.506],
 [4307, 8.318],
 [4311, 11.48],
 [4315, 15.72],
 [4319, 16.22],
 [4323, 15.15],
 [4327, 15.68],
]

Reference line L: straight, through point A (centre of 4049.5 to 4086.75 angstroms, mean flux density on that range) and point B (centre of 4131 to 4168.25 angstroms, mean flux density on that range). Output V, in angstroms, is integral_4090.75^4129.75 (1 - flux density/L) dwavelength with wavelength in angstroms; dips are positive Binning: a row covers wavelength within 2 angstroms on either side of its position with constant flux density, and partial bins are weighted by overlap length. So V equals 2.7 angstroms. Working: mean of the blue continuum 13.2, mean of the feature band 12.3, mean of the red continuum 13.1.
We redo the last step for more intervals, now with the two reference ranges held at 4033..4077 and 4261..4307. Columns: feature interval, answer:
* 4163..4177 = 0.48 angstroms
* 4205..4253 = -4.52 angstroms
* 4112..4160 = 0.53 angstroms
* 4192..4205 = 0.41 angstroms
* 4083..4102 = 1.24 angstroms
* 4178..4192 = -0.37 angstroms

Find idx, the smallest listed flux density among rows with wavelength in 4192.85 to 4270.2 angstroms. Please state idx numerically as 11.67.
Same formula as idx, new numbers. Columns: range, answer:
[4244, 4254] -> 14.02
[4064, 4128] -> 10.67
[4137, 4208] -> 11.85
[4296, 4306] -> 8.506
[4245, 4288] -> 12.27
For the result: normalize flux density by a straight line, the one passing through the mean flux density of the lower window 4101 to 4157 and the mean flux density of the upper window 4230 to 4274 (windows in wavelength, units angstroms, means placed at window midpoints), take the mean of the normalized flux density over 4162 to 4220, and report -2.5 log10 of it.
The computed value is 0.017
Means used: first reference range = 12.7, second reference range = 14.1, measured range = 13.2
